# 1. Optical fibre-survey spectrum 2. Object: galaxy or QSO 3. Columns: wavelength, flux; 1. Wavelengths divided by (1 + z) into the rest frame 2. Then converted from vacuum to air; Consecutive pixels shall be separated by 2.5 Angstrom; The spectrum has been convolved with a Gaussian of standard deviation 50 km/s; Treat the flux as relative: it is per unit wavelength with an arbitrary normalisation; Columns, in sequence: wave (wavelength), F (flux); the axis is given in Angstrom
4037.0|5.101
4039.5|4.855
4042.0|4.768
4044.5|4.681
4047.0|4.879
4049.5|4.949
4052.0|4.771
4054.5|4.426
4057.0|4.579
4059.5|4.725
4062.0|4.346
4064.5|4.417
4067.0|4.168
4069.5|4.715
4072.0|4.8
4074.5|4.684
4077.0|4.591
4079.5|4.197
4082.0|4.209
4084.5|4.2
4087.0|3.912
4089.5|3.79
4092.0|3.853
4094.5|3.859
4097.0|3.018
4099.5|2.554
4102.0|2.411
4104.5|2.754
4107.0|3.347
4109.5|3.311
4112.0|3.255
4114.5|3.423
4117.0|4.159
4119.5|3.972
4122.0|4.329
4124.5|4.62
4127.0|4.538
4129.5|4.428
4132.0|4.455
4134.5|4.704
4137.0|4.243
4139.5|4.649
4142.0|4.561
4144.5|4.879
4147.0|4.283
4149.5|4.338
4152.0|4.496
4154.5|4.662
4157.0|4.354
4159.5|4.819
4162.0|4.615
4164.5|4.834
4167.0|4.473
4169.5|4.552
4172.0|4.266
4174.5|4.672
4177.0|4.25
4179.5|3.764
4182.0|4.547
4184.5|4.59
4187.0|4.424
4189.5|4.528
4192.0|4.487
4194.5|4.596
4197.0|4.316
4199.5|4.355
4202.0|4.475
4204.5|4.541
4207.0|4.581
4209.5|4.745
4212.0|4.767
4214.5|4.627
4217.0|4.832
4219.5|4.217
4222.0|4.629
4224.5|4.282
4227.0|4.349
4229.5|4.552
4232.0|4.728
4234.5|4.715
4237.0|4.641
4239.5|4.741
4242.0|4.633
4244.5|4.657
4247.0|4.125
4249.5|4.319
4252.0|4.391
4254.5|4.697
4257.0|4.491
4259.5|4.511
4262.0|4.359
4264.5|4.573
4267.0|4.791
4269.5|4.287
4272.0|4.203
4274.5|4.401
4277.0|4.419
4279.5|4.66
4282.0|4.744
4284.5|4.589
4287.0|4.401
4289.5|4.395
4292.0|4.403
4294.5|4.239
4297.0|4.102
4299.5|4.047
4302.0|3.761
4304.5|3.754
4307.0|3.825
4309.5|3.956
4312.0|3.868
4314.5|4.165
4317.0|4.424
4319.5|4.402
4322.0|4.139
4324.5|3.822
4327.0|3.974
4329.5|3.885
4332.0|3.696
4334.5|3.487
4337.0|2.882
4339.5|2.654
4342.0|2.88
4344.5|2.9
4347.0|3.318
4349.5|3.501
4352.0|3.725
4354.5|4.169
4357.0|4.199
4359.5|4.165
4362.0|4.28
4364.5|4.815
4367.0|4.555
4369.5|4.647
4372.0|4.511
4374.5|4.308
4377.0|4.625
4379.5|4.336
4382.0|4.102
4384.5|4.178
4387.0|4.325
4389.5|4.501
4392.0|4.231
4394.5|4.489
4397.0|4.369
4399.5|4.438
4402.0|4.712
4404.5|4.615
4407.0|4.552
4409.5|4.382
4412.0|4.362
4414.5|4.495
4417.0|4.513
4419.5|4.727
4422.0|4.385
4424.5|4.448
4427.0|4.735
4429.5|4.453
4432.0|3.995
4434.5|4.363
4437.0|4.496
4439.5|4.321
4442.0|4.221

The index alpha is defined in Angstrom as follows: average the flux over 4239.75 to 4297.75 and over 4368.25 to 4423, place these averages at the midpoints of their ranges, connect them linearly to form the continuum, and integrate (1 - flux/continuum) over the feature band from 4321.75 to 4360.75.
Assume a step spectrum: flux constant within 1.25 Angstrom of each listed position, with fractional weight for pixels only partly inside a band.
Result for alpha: 7.7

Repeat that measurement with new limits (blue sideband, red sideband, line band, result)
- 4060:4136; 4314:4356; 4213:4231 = -3.3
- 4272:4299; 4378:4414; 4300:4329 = 2.7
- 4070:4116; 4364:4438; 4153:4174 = -3.8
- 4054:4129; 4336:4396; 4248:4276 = -3.2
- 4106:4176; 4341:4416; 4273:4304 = -0.5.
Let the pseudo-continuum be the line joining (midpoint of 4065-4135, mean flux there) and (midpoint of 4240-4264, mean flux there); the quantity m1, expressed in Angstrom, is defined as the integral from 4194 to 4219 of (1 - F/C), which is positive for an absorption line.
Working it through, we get -1.49 Angstrom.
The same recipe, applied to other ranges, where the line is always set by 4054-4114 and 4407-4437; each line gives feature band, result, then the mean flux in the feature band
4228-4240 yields -1.5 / 4.66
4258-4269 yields -0.9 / 4.54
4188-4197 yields -0.9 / 4.5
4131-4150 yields -2.5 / 4.52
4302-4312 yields 1.0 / 3.84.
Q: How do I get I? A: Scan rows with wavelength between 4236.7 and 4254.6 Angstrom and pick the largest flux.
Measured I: 4.741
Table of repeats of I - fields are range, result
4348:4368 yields 4.815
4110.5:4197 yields 4.879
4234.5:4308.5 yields 4.791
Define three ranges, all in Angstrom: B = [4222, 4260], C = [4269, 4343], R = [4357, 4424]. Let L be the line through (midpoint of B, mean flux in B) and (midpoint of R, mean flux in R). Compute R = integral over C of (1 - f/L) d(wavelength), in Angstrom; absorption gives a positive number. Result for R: 7.8 Angstrom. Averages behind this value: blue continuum 4.53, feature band 4.02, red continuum 4.44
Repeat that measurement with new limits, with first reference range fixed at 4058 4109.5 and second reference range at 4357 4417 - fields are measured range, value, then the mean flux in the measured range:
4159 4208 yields -4.72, 4.48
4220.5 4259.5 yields -3.23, 4.53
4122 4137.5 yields -1.95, 4.5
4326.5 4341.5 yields 3.34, 3.37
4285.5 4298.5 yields -0.12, 4.31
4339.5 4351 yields 3.30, 3.11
